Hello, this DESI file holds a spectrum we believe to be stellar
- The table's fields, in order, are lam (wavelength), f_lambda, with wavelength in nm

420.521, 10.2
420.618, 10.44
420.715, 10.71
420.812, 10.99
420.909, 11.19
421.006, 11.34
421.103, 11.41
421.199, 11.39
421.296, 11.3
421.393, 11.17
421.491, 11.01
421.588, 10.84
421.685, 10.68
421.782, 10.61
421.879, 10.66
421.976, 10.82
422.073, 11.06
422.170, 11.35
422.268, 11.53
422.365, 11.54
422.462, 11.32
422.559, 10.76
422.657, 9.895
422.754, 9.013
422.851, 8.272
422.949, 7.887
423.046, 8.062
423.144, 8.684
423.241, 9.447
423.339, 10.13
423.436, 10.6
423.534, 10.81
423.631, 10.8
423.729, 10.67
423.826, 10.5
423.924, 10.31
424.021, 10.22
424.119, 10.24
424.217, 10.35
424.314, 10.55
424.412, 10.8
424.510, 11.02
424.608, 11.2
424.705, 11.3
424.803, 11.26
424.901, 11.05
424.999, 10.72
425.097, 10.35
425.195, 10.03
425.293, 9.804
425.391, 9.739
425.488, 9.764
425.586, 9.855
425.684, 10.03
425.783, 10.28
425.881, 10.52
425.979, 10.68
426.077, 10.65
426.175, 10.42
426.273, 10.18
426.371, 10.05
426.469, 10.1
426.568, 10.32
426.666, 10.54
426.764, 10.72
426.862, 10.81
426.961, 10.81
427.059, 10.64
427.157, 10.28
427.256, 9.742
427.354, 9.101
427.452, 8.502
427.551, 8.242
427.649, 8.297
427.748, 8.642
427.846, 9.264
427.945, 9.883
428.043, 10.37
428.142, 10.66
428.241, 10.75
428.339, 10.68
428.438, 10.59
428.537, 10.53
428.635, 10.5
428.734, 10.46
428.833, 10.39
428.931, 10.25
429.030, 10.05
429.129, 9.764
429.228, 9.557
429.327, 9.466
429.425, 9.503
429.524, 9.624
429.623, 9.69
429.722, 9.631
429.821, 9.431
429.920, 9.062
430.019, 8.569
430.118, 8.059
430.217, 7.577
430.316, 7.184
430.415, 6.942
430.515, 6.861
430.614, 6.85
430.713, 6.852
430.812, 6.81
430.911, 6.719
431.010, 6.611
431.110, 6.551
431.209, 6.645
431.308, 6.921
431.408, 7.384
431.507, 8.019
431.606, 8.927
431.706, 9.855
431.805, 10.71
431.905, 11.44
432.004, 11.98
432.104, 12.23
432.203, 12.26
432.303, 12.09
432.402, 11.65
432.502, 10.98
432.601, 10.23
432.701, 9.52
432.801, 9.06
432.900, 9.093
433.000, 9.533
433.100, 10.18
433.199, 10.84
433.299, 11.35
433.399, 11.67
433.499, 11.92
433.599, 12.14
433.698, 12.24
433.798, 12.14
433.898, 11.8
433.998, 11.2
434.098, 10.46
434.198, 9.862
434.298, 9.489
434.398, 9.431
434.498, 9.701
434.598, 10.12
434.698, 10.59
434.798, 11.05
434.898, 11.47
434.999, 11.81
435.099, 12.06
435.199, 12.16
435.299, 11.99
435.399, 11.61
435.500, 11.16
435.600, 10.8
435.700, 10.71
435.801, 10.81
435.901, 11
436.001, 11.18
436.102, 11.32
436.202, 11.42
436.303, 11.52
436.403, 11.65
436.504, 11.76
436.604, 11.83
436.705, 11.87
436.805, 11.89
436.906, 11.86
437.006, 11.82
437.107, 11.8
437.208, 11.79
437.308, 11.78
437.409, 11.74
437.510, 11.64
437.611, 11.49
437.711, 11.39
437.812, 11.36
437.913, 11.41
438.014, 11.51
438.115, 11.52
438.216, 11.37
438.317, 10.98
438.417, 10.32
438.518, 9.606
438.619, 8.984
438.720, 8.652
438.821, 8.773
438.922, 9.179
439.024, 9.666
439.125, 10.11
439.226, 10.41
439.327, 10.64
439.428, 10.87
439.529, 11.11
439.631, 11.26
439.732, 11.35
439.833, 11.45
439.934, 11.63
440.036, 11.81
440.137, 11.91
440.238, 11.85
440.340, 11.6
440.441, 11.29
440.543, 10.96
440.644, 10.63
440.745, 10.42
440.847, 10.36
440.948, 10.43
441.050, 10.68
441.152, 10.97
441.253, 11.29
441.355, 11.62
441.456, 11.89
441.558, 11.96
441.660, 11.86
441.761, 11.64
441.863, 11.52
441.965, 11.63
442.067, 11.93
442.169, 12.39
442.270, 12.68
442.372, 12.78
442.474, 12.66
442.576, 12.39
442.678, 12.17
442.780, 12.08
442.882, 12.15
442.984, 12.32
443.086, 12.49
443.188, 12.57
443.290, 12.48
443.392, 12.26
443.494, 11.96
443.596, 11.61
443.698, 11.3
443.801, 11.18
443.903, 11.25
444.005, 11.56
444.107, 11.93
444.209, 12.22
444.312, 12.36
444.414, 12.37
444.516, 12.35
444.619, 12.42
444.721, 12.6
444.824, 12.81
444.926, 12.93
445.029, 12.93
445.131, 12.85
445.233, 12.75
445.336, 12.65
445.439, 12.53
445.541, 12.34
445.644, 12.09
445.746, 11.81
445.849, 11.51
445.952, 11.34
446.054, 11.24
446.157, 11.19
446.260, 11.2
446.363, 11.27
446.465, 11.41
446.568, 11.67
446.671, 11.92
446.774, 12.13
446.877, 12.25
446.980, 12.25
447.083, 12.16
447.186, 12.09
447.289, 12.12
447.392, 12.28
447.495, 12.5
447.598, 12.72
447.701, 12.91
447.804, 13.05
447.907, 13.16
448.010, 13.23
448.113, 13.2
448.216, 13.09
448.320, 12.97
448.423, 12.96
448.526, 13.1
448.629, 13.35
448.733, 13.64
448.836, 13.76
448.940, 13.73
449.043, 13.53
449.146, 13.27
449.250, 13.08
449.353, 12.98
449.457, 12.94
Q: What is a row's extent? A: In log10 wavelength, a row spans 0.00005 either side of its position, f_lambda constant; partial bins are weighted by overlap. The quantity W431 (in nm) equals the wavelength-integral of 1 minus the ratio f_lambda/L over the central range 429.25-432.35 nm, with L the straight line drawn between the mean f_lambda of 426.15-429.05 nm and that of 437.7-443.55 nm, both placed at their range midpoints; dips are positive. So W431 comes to 0.49 nm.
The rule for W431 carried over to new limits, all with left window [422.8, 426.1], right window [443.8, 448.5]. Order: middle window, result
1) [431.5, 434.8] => 0.088 nm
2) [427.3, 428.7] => 0.108 nm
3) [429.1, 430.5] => 0.249 nm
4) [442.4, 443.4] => -0.034 nm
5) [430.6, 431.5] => 0.329 nm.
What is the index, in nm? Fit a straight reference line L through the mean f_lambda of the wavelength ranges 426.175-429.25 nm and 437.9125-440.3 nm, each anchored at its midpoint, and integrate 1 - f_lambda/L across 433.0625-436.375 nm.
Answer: -0.23 nm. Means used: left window 10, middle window 11.1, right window 10.7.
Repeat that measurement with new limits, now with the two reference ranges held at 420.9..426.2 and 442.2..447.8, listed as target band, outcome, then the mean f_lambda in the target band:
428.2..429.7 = 0.11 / 10.1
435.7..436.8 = 0.00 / 11.4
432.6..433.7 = 0.06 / 10.6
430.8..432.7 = 0.29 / 9.43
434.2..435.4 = 0.05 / 10.9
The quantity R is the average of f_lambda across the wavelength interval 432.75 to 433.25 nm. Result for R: 9.75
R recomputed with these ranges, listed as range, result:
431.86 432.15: 11.9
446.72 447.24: 12.2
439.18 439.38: 10.5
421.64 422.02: 10.7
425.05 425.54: 9.95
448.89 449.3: 13.4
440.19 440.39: 11.7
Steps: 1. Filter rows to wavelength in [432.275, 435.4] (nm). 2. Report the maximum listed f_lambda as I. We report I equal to 12.24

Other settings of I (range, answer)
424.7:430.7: 11.3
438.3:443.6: 12.78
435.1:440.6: 12.16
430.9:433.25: 12.26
